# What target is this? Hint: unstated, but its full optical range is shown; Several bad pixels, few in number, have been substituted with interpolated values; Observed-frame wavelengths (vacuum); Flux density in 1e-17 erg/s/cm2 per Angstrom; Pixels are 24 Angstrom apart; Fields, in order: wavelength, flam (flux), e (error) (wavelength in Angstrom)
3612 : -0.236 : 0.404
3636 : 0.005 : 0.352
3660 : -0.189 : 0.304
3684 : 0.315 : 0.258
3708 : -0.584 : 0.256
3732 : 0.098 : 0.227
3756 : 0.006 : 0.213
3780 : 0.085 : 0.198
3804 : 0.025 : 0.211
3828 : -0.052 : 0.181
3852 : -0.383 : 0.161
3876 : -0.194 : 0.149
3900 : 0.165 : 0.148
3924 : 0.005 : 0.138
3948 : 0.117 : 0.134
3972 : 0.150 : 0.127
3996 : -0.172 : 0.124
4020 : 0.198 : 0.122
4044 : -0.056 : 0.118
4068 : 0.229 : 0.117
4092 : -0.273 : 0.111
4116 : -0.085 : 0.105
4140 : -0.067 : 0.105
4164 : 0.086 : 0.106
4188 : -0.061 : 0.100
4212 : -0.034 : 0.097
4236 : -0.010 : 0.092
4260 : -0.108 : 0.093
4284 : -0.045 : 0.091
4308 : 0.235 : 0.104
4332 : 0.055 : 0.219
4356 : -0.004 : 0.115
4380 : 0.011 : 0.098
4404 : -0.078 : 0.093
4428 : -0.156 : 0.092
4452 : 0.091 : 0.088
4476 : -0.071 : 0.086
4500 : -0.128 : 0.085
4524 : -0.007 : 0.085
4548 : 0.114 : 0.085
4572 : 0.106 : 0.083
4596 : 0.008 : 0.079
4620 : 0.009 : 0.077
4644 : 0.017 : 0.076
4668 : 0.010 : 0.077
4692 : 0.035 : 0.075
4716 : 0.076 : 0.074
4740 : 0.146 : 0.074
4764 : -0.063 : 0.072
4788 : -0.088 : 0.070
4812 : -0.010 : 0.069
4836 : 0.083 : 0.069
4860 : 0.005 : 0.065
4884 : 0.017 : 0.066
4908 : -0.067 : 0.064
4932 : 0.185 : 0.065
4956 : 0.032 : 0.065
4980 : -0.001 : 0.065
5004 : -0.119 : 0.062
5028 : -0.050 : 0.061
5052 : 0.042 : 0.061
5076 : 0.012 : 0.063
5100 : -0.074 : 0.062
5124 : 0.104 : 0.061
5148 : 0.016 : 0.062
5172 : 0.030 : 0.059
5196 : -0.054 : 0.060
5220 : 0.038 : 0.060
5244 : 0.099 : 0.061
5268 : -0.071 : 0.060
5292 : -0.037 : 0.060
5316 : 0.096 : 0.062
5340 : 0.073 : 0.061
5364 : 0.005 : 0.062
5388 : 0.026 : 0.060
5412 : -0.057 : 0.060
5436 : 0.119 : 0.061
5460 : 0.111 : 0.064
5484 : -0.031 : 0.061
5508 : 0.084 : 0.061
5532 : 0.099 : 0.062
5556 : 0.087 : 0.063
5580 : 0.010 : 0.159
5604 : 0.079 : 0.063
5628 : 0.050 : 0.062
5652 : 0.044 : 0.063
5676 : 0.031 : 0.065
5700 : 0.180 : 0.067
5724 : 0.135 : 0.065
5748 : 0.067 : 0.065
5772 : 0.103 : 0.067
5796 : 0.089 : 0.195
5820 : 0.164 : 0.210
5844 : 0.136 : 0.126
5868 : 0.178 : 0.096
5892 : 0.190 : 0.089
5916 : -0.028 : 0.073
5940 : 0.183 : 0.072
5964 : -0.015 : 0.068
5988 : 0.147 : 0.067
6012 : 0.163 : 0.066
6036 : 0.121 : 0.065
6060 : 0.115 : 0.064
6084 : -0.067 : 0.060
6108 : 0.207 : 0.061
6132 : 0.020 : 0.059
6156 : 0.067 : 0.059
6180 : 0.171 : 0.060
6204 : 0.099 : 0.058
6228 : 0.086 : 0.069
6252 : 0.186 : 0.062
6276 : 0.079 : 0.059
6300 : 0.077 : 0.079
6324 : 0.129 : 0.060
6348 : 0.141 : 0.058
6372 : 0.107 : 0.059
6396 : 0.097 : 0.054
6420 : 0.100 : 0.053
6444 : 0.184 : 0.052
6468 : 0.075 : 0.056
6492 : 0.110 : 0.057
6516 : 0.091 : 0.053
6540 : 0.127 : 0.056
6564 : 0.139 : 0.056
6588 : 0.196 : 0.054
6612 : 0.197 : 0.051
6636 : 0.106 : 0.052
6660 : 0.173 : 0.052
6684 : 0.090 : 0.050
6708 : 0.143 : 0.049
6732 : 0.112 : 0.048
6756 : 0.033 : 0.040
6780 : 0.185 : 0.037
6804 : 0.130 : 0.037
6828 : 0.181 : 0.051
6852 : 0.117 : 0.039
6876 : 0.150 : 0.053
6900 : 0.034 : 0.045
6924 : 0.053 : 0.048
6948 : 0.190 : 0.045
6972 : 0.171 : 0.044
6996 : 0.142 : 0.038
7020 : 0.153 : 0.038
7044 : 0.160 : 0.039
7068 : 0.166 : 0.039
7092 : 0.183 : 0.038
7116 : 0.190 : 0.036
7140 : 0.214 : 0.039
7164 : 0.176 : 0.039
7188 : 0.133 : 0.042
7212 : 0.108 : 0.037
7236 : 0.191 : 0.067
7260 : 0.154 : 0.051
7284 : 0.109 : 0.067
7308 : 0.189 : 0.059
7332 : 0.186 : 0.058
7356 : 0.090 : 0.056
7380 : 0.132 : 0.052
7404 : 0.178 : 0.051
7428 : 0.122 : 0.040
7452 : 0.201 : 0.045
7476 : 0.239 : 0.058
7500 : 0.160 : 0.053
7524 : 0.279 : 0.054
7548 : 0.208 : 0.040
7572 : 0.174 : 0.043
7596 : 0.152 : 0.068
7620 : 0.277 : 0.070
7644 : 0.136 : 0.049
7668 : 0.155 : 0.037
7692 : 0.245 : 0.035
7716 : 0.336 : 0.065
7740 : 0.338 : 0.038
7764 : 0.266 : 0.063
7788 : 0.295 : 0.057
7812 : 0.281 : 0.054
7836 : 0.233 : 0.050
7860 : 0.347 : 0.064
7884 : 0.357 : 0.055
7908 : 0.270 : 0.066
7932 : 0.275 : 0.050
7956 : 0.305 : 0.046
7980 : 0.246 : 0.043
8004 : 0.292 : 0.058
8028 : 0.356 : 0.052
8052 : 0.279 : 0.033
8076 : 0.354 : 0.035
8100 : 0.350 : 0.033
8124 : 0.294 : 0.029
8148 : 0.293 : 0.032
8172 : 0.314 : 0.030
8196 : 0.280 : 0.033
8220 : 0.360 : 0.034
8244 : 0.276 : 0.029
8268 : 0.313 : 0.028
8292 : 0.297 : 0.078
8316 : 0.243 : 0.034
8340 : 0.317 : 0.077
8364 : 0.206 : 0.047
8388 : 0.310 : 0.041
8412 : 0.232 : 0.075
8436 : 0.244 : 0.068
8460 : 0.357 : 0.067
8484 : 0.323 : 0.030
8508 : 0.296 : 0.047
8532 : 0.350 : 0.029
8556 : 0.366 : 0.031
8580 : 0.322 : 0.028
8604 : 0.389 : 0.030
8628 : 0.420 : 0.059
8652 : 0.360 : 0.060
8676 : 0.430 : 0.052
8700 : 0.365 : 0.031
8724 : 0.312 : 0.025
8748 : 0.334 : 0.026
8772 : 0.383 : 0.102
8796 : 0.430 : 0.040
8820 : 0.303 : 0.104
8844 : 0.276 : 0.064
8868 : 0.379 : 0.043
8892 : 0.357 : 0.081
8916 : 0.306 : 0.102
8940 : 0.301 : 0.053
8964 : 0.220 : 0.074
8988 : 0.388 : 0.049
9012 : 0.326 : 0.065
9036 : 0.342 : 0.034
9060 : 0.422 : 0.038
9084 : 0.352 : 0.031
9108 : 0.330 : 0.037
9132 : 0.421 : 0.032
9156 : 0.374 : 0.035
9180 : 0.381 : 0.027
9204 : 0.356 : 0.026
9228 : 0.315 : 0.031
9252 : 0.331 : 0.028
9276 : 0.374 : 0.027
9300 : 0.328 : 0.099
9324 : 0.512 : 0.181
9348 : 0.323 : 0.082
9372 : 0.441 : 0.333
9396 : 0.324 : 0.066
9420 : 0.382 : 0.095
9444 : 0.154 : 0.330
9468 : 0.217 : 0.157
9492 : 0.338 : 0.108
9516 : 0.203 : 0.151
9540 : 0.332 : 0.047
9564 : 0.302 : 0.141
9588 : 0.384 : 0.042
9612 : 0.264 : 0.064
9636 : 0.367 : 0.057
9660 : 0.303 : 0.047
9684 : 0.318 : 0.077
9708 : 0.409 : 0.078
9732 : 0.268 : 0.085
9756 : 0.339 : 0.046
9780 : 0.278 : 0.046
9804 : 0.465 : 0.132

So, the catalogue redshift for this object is 0.928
